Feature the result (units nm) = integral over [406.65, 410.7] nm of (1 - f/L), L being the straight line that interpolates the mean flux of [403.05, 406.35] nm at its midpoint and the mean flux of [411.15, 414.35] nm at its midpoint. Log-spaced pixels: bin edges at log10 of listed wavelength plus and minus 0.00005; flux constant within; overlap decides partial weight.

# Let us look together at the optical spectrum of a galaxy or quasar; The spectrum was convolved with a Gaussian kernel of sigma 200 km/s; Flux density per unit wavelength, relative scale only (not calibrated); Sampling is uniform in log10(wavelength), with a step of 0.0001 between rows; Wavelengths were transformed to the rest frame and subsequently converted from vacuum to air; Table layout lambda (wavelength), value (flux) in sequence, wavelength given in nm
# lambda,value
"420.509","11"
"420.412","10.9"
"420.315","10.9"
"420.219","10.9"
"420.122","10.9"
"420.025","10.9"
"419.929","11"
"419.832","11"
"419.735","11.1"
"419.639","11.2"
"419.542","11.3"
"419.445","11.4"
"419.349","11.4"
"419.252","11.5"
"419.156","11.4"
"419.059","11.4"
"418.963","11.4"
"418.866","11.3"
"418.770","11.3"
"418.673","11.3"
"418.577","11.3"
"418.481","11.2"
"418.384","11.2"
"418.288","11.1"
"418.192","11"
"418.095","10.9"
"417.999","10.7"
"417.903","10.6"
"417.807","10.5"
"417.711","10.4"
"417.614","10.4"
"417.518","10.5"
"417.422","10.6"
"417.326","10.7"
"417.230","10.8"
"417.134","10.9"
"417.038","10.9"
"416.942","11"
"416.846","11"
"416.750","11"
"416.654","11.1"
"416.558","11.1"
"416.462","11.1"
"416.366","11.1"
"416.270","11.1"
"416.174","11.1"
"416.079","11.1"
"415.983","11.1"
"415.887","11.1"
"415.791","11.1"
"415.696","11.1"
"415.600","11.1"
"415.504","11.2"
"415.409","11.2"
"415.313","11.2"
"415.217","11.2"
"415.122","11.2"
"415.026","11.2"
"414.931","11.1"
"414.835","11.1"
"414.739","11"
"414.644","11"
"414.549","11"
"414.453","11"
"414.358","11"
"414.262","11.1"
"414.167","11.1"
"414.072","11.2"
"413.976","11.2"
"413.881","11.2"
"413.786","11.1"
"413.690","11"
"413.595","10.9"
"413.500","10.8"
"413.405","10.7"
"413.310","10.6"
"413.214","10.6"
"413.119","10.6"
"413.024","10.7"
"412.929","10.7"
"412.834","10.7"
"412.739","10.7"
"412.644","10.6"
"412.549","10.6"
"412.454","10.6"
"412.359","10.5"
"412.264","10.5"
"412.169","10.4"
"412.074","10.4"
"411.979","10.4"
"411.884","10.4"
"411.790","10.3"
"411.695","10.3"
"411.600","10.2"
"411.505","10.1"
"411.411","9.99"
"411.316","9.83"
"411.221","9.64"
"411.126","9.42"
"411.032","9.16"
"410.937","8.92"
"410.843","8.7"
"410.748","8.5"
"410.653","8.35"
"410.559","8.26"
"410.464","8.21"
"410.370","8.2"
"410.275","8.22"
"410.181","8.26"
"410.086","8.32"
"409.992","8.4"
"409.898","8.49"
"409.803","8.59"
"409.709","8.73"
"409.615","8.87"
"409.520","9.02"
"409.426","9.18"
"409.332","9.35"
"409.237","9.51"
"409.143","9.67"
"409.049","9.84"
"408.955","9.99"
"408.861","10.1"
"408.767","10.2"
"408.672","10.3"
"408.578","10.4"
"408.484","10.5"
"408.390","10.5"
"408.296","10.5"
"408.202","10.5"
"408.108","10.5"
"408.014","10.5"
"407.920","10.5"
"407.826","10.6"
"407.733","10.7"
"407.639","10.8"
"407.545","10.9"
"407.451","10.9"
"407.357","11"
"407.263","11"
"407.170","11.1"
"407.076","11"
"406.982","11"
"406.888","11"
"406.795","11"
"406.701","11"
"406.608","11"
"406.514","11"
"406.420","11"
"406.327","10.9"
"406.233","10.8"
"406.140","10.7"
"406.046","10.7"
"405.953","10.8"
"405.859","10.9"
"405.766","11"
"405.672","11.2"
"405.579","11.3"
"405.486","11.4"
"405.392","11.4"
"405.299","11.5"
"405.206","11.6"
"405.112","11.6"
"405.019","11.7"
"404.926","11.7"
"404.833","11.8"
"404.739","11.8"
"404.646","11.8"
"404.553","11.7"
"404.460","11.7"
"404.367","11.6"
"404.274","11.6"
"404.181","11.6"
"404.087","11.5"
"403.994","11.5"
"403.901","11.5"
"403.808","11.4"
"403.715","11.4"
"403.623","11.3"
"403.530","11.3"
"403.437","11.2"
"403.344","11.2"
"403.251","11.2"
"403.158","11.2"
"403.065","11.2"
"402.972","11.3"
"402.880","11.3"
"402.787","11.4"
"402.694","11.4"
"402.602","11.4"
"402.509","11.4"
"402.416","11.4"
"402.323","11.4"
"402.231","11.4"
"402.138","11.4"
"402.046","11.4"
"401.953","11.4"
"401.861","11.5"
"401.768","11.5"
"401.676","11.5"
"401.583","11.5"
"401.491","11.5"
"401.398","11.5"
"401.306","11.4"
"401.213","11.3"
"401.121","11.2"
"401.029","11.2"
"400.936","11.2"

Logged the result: 0.42 nm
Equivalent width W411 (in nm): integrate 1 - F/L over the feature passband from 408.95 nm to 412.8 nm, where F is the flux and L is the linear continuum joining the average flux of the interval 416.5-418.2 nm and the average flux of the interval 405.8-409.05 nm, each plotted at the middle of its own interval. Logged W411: 0.458 nm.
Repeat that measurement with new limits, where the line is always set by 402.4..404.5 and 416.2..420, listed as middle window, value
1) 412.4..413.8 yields 0.05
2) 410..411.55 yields 0.32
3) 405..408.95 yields 0.15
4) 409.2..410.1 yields 0.19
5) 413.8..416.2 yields 0.00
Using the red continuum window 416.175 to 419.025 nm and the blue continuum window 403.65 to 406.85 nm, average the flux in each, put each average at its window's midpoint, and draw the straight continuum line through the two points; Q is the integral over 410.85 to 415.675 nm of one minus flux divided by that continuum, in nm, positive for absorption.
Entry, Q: 0.192 nm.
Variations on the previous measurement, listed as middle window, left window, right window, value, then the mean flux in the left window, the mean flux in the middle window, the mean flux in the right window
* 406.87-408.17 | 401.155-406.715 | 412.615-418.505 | 0.048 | 11.4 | 10.8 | 10.9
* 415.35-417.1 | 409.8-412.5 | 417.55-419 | -0.096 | 9.38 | 11.1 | 11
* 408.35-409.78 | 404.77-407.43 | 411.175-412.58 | 0.131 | 11.1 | 9.72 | 10.3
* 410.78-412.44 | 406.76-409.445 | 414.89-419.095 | 0.114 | 10.5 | 9.95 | 11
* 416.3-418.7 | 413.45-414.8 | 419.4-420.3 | 0.036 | 11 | 10.9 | 11.1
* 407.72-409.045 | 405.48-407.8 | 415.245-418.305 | 0.068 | 11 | 10.4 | 10.9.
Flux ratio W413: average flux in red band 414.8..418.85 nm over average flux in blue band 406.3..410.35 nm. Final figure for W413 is 1.1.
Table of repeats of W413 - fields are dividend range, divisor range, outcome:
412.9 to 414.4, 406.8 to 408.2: 1.01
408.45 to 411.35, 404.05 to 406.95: 0.81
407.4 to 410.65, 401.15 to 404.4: 0.84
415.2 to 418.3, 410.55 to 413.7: 1.08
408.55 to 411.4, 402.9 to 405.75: 0.79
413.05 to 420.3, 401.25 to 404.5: 0.97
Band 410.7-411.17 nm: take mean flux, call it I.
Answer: 8.94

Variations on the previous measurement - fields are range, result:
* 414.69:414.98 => 11.1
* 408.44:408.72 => 10.4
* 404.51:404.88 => 11.8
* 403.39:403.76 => 11.3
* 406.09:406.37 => 10.8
